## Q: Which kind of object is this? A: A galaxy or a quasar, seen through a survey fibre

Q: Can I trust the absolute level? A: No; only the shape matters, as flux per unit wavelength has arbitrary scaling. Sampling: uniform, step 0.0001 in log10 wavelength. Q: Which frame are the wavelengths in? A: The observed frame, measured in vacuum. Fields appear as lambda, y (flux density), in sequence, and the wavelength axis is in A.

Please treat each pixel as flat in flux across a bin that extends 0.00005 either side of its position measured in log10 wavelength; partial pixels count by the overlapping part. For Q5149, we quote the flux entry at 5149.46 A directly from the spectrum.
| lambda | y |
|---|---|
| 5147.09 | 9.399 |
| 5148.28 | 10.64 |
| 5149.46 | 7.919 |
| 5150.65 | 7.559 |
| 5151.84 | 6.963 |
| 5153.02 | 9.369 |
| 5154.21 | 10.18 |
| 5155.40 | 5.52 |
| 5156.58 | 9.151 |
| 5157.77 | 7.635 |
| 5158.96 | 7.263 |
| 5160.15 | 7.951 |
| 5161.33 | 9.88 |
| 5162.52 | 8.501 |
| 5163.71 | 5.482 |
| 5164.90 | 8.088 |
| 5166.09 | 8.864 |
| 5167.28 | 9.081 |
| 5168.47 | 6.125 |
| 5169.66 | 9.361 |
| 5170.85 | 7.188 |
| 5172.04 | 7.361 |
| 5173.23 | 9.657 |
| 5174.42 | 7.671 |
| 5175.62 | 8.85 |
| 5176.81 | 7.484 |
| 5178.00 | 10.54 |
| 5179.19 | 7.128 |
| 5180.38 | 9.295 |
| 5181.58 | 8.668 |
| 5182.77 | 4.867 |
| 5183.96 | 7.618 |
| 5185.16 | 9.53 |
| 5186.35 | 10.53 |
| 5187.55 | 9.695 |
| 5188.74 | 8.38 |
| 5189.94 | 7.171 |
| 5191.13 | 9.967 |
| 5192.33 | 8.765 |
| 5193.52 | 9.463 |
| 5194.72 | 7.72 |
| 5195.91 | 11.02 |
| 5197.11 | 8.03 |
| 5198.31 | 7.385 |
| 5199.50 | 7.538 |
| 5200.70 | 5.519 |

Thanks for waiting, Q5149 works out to 7.919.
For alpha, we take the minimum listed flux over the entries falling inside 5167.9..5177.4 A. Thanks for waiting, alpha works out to 6.125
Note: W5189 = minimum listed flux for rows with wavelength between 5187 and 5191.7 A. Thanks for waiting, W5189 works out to 7.171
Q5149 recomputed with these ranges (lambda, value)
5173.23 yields 9.657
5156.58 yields 9.151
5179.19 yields 7.128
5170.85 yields 7.188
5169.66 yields 9.361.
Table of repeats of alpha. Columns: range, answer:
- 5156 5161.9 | 7.263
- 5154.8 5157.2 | 5.52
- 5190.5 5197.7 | 7.72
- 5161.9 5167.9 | 5.482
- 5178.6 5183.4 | 4.867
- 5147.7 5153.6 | 6.963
